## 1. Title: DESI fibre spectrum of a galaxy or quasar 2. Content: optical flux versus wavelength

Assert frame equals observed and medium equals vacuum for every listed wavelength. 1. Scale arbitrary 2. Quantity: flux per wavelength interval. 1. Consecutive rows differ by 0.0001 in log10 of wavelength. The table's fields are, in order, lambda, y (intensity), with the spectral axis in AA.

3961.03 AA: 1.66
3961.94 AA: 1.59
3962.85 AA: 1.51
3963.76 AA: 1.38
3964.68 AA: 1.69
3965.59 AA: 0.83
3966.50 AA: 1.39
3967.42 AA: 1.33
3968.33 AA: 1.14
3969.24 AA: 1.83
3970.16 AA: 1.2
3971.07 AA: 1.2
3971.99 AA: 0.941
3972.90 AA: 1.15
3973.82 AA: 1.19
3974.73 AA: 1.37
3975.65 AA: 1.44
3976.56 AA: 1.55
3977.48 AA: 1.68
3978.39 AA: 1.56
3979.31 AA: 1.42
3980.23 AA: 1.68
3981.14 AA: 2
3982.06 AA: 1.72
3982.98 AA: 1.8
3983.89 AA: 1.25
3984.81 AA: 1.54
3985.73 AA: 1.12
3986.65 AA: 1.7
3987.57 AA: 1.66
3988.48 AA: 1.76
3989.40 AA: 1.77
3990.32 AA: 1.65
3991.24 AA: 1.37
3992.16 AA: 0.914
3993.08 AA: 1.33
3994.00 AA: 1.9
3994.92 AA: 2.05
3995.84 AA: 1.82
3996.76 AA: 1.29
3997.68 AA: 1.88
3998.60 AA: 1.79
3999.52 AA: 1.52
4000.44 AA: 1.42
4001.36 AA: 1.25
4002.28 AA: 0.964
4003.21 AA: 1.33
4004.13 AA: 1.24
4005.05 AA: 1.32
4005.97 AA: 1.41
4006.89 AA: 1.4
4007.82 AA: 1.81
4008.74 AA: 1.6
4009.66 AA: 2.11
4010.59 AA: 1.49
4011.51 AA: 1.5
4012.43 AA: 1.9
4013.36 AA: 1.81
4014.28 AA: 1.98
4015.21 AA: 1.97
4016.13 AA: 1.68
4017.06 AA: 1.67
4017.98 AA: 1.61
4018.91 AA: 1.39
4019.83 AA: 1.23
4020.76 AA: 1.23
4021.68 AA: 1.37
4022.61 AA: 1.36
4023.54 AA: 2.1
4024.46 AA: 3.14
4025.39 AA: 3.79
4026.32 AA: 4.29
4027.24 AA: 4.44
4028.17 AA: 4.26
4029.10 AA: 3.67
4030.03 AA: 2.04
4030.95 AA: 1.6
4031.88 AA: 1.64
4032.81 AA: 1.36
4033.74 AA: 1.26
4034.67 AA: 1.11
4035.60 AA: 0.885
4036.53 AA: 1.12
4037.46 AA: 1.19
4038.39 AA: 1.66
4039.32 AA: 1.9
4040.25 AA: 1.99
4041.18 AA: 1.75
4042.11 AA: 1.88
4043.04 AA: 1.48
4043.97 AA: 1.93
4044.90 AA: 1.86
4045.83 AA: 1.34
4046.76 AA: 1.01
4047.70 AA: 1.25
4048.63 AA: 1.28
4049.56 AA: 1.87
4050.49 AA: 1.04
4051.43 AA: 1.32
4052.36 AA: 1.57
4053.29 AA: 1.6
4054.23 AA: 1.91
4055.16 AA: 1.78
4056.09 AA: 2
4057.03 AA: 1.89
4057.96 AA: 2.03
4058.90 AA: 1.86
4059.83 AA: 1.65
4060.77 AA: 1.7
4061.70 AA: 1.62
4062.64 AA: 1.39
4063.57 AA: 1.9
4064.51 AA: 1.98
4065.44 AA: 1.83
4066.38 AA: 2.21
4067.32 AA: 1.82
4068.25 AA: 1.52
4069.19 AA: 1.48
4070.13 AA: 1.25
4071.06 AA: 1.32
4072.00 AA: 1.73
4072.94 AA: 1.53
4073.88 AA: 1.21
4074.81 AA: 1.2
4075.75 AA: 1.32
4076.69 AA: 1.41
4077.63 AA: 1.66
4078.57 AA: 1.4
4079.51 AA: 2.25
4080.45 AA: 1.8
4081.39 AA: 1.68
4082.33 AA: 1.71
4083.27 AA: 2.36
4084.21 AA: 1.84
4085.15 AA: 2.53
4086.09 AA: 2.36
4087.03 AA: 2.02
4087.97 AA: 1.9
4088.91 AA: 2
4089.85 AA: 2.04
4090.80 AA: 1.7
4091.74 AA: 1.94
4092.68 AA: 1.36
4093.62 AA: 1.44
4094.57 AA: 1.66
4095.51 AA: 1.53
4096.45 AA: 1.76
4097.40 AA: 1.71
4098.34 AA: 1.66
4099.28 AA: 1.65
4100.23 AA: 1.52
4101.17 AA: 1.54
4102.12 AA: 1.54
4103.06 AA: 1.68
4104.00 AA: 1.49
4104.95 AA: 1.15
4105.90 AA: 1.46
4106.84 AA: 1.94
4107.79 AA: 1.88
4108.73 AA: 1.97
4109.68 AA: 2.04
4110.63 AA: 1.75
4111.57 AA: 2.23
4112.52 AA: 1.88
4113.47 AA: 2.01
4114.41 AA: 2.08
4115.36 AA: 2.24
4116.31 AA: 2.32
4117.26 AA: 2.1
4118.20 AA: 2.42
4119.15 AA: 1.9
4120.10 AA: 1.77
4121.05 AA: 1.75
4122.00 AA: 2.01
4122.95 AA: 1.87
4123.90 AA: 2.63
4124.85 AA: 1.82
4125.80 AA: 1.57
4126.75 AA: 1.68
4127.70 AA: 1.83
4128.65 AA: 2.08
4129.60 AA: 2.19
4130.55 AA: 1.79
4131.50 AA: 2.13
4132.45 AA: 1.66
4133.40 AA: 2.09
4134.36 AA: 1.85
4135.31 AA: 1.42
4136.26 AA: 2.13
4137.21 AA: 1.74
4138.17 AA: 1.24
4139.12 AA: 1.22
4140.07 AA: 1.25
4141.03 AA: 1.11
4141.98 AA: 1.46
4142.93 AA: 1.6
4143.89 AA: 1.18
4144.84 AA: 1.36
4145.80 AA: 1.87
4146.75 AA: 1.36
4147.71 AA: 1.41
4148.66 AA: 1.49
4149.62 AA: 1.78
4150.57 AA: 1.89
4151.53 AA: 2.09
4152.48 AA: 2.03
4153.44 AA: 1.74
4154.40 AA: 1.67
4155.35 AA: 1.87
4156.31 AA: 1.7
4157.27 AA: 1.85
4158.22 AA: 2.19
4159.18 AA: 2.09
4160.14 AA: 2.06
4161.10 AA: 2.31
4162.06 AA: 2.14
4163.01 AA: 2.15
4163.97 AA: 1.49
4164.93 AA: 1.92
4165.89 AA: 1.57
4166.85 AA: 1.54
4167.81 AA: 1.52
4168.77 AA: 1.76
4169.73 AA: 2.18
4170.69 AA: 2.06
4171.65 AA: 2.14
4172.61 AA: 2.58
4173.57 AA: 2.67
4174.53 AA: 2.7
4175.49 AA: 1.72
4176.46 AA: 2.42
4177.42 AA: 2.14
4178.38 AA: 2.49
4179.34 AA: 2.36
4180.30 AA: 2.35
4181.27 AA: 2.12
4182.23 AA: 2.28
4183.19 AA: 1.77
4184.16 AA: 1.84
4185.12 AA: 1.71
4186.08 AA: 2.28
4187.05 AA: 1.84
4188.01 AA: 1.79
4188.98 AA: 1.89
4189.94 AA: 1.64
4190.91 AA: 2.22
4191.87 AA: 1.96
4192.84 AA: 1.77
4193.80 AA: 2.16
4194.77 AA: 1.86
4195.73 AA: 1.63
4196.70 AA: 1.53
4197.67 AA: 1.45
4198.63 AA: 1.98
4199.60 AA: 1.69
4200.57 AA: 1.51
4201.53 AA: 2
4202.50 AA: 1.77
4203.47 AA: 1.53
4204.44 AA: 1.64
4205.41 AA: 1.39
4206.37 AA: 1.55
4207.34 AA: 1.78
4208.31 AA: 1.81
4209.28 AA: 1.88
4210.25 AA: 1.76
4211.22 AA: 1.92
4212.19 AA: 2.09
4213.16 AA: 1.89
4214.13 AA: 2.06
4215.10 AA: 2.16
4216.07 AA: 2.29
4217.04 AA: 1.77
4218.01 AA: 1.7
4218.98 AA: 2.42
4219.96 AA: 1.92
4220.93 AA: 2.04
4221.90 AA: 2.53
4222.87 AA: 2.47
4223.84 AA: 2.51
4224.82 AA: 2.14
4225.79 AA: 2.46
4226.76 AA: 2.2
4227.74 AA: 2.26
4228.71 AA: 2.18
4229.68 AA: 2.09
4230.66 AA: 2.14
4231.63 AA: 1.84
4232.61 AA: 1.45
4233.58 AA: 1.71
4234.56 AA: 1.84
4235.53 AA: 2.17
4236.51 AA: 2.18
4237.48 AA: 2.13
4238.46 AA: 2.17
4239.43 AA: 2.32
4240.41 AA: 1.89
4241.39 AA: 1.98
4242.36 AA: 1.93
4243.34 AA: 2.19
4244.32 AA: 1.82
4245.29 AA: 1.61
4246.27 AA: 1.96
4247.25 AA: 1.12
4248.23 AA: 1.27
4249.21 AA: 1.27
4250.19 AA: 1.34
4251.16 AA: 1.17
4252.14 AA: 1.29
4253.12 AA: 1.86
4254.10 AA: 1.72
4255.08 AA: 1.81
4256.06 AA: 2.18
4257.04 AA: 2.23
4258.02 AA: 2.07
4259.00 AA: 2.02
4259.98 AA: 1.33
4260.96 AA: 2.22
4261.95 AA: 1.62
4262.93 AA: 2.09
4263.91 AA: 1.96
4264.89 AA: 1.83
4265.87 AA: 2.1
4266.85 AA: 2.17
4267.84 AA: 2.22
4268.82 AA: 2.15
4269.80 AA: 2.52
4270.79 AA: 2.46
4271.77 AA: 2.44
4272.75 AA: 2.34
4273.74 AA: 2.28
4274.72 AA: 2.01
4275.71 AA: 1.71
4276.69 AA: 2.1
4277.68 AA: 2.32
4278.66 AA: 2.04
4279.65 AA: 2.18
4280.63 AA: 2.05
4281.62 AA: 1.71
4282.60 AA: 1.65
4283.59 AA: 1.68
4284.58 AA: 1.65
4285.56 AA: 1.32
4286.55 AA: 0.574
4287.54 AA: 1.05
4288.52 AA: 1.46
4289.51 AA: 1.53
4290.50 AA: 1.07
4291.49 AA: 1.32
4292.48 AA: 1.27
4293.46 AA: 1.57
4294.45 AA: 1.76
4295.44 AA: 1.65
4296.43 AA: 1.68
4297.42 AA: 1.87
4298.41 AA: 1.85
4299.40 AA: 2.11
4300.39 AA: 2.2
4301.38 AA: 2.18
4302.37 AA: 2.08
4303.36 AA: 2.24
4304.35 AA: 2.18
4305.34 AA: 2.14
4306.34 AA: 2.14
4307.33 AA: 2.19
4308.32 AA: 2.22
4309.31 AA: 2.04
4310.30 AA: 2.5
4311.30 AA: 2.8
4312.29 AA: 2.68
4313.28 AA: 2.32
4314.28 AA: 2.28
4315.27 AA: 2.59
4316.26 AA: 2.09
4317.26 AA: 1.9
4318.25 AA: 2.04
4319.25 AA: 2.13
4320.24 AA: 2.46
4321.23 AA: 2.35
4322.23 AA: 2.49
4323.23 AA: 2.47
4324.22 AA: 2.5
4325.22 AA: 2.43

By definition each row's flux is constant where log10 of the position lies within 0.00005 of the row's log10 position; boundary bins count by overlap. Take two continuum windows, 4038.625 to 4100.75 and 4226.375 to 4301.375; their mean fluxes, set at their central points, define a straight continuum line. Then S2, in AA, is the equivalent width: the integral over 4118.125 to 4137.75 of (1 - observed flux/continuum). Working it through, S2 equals -1.9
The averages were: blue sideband 1.7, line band 1.91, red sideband 1.85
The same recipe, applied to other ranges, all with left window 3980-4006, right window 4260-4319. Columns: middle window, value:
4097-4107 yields 0.76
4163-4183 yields -3.32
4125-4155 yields 1.23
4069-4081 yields 1.07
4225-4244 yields -1.72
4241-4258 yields 1.87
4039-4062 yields -0.59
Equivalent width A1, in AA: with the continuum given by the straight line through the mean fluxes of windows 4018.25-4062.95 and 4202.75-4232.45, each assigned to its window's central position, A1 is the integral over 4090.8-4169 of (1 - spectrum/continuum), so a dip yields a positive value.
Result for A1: 6.2 AA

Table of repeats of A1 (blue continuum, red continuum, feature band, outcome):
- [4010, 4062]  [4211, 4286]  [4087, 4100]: 1.1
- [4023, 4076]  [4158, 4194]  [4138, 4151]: 3.6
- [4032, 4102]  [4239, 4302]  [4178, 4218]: -2.9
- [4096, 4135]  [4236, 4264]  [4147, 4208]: -2.3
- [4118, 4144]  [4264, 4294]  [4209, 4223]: -2.0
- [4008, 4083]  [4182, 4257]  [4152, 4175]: -1.8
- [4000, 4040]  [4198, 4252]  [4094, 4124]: 0.6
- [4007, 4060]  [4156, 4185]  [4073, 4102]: 3.0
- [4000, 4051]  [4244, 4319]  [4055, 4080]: 2.0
